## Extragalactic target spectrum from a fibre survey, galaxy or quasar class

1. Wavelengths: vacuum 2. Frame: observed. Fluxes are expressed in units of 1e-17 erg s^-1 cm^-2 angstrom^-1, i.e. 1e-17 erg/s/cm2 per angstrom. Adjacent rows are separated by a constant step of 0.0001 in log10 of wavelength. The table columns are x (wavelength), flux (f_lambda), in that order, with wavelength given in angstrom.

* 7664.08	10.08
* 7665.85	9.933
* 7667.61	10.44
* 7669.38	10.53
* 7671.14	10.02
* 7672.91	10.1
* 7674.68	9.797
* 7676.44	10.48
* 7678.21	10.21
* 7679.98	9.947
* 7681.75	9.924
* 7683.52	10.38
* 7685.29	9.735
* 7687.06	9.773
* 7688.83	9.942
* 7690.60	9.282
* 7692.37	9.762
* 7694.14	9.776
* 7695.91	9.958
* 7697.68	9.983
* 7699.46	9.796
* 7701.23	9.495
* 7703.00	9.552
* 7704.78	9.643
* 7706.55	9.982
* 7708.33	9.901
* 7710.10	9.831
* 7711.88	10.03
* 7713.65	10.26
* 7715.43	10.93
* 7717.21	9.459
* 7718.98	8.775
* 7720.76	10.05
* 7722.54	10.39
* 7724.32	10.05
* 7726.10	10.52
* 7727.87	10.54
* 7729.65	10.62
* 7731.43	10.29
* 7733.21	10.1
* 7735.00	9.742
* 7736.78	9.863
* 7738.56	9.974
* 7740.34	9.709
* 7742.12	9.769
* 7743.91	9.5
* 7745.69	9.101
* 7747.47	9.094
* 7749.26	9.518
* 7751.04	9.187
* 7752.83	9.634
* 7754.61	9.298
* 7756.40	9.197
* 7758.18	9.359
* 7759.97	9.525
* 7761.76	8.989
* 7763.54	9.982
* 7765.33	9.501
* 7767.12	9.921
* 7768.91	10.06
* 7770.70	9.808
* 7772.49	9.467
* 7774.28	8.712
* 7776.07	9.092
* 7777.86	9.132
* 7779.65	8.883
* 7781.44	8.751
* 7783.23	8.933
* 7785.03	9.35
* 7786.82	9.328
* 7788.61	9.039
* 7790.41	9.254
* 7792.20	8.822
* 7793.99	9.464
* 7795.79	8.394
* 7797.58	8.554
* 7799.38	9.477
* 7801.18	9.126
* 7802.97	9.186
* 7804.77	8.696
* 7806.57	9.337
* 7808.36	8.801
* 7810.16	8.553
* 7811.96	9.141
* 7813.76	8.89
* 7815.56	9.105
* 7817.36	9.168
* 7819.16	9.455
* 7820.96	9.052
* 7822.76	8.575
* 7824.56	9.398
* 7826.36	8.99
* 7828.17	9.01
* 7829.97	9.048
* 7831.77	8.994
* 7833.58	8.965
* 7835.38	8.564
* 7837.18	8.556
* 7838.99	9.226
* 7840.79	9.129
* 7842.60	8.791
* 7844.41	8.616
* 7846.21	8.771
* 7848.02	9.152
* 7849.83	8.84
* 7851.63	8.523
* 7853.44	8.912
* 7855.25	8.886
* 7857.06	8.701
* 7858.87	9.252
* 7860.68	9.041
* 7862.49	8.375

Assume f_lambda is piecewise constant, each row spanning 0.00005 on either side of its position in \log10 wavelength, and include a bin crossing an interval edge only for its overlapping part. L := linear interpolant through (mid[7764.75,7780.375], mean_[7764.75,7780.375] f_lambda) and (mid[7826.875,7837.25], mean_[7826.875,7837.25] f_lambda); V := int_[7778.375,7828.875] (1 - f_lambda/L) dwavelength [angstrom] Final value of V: 0.6 angstrom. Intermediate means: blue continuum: 9.4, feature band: 9.03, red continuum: 8.89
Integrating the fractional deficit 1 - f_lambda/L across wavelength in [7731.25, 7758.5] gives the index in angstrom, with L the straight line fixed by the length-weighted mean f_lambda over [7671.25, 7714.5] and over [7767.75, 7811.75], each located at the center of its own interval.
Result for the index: -0.3 angstrom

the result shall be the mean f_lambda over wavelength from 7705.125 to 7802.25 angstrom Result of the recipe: 9.56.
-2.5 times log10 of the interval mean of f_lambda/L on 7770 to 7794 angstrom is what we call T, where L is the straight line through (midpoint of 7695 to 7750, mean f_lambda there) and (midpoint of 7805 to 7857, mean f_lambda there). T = 0.03 mag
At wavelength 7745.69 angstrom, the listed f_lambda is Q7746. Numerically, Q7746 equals 9.101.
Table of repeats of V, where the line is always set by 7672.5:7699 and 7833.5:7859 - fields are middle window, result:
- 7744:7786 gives 0.3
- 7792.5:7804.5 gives 0.2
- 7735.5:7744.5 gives -0.2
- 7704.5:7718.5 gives -0.3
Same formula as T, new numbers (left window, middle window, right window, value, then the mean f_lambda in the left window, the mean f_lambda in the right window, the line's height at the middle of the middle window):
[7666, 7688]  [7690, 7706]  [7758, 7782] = 0.03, 10.1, 9.38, 9.94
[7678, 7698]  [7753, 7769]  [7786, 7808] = -0.02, 9.88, 9.05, 9.32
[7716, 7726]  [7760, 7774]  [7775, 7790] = -0.04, 9.84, 9.06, 9.26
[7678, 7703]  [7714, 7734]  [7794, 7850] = -0.06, 9.83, 8.96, 9.61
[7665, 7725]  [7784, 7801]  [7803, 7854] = 0.02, 9.94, 8.94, 9.21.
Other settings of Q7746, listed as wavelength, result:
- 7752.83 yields 9.634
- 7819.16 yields 9.455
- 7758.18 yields 9.359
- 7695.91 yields 9.958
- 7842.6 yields 8.791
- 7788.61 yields 9.039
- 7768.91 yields 10.06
